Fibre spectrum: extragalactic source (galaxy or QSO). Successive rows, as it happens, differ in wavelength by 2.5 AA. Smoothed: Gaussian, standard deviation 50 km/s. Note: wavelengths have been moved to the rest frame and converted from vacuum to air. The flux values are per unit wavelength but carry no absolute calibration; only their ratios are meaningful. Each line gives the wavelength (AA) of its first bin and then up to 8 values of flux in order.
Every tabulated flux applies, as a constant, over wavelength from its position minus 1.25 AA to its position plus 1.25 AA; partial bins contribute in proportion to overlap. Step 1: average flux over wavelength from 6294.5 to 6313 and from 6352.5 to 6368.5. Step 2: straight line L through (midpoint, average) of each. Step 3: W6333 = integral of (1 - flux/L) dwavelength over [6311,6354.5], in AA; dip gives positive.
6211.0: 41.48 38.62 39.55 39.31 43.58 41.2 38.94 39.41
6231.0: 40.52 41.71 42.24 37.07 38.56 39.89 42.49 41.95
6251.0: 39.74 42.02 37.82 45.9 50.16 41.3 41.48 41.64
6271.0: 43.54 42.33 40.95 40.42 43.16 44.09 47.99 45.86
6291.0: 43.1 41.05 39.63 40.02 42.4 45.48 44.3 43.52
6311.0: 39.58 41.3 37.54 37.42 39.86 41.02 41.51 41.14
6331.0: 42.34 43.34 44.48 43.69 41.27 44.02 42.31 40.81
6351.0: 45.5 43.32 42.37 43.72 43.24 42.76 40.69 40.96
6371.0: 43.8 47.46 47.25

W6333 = 0.6 AA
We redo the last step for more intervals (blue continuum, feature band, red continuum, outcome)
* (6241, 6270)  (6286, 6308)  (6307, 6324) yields -1.3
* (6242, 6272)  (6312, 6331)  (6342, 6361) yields 1.2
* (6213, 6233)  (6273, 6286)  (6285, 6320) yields -0.4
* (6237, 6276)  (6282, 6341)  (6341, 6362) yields 0.4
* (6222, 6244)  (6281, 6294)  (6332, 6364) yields -0.9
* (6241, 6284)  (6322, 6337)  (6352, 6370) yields 0.1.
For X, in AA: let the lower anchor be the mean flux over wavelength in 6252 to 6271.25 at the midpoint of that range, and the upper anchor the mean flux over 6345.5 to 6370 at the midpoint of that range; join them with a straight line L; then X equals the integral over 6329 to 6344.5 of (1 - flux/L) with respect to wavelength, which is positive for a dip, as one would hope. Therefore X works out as -0.2 AA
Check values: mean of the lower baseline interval 42.9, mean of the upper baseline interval 42.6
